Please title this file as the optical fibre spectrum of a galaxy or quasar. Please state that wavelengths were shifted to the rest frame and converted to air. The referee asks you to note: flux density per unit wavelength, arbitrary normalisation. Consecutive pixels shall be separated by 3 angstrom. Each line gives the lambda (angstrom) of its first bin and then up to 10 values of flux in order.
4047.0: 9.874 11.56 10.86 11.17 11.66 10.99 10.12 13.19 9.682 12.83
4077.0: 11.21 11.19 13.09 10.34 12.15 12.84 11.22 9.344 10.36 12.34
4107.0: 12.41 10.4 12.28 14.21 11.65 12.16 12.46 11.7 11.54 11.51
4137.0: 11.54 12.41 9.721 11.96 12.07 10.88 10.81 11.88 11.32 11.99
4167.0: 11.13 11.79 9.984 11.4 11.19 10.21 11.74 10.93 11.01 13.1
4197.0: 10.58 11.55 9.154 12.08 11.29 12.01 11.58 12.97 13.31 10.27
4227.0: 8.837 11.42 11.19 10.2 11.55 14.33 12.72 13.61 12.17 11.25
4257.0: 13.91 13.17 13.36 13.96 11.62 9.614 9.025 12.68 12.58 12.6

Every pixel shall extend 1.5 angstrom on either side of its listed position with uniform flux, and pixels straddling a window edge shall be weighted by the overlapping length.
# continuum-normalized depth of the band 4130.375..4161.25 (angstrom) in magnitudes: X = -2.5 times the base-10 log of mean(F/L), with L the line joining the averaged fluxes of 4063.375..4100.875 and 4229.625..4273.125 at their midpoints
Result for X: 0.030 mag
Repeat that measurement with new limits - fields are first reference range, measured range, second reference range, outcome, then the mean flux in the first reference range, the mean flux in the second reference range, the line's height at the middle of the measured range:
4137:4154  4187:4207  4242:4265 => 0.091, 11.4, 13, 12.2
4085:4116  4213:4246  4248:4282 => 0.035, 11.5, 12.2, 12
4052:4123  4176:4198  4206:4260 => 0.053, 11.6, 12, 11.8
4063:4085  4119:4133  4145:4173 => -0.039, 11.6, 11.4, 11.5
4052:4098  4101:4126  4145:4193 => -0.069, 11.4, 11.3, 11.4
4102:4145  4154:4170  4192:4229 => 0.016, 11.9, 11.4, 11.7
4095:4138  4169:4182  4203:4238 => 0.048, 11.7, 11.3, 11.5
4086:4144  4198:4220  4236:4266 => 0.084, 11.7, 12.8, 12.5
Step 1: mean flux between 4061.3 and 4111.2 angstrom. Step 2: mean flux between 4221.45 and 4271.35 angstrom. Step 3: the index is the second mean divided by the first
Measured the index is 1.1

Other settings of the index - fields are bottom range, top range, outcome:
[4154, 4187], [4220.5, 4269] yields 1.08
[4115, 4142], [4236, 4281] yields 1.02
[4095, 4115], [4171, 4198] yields 0.99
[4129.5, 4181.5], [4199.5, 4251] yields 1.03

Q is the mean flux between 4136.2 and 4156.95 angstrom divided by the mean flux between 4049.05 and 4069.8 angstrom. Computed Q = 1.0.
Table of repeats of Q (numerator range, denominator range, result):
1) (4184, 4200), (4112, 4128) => 0.92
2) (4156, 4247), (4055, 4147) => 0.99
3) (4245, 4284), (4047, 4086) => 1.08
